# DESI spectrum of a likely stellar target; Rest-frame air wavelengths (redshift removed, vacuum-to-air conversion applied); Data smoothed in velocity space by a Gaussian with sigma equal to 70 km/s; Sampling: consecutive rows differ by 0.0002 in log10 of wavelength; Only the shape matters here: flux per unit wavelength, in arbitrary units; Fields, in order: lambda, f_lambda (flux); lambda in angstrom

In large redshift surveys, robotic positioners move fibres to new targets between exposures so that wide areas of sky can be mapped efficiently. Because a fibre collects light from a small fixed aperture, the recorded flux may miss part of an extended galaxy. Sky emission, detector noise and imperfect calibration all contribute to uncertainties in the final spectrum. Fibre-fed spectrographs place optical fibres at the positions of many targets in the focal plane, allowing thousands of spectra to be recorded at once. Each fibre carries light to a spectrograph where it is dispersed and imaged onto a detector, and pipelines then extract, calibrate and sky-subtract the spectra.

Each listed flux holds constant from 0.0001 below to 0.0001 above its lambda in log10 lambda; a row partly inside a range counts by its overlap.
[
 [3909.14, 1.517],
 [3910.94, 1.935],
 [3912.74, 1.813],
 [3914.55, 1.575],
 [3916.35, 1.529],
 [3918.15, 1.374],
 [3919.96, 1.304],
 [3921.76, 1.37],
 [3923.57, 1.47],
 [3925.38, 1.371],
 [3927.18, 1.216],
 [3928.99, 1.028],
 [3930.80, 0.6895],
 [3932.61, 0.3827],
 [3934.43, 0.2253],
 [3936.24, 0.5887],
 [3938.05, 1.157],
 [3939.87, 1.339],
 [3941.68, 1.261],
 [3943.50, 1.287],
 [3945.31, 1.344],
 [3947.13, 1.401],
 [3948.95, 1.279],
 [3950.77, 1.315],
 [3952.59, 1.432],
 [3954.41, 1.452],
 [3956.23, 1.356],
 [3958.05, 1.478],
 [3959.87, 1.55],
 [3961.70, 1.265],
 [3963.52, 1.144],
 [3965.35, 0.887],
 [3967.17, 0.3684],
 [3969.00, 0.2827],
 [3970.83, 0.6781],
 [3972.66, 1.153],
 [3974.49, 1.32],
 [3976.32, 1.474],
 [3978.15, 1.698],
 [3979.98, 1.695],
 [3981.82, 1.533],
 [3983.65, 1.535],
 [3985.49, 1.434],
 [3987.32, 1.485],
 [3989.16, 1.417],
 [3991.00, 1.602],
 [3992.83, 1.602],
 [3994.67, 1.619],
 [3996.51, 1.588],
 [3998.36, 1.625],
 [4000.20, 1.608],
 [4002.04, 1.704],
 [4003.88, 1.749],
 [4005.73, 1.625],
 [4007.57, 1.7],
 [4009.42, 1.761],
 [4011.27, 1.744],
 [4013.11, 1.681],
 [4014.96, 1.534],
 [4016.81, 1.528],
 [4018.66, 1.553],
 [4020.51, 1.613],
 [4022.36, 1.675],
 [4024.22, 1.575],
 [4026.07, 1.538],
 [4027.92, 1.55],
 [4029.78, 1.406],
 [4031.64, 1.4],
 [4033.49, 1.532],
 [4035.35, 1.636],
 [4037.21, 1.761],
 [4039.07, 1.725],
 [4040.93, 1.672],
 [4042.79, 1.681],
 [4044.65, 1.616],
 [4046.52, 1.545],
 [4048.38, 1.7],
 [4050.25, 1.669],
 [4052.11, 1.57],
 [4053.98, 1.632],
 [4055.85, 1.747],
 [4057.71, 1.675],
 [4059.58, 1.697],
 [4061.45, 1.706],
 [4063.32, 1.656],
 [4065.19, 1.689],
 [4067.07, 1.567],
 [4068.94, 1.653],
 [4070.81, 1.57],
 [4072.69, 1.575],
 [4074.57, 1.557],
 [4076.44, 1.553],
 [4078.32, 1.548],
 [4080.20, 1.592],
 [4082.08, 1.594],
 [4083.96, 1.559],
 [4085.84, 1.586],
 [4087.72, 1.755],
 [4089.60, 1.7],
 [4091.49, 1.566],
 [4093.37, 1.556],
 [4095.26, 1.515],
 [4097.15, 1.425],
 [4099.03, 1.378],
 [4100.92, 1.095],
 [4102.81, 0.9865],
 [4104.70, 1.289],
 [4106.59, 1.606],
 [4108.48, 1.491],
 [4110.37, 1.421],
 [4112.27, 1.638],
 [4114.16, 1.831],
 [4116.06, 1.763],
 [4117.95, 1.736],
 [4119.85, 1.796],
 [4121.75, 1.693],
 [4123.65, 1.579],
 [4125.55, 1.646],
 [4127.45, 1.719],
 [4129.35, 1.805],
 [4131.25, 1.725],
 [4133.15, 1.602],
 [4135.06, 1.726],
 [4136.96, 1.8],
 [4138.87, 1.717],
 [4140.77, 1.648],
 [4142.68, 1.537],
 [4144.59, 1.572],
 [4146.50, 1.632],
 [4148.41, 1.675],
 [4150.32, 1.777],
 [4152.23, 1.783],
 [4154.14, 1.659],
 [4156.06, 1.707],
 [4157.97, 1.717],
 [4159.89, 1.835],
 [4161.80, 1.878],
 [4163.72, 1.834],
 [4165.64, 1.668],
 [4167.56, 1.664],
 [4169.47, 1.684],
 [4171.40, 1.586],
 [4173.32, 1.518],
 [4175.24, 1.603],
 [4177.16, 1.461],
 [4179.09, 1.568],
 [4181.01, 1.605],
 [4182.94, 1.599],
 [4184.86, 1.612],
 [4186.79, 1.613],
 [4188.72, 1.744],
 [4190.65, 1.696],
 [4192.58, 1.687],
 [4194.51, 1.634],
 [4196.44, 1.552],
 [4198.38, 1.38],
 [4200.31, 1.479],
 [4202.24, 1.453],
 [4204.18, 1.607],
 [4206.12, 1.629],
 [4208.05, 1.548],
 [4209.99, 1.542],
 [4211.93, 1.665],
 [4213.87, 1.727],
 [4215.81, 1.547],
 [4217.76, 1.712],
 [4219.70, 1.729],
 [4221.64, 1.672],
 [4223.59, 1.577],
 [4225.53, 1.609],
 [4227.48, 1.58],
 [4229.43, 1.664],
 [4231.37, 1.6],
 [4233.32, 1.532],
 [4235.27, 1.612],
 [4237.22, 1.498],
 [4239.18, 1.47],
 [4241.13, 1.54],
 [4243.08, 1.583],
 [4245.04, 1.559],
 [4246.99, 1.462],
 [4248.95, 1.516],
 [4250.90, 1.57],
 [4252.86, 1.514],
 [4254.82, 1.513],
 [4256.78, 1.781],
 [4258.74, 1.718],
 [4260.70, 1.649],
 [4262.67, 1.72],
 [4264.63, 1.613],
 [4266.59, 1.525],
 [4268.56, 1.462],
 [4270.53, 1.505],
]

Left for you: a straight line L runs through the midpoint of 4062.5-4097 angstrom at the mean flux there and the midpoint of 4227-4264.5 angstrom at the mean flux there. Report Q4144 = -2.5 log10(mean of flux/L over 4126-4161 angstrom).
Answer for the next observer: -0.07 mag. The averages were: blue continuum 1.59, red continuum 1.58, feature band 1.7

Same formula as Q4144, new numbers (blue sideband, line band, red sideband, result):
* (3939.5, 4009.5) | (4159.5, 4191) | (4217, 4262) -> -0.08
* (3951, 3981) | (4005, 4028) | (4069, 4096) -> -0.18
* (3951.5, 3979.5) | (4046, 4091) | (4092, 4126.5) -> -0.14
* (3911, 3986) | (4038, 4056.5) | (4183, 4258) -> -0.21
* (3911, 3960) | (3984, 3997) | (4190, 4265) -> -0.17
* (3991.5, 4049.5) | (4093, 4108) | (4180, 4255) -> 0.19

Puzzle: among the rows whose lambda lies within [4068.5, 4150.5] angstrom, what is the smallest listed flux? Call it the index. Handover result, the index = 0.9865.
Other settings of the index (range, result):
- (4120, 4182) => 1.461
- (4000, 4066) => 1.4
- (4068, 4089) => 1.548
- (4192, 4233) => 1.38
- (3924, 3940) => 0.2253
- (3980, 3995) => 1.417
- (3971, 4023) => 1.153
